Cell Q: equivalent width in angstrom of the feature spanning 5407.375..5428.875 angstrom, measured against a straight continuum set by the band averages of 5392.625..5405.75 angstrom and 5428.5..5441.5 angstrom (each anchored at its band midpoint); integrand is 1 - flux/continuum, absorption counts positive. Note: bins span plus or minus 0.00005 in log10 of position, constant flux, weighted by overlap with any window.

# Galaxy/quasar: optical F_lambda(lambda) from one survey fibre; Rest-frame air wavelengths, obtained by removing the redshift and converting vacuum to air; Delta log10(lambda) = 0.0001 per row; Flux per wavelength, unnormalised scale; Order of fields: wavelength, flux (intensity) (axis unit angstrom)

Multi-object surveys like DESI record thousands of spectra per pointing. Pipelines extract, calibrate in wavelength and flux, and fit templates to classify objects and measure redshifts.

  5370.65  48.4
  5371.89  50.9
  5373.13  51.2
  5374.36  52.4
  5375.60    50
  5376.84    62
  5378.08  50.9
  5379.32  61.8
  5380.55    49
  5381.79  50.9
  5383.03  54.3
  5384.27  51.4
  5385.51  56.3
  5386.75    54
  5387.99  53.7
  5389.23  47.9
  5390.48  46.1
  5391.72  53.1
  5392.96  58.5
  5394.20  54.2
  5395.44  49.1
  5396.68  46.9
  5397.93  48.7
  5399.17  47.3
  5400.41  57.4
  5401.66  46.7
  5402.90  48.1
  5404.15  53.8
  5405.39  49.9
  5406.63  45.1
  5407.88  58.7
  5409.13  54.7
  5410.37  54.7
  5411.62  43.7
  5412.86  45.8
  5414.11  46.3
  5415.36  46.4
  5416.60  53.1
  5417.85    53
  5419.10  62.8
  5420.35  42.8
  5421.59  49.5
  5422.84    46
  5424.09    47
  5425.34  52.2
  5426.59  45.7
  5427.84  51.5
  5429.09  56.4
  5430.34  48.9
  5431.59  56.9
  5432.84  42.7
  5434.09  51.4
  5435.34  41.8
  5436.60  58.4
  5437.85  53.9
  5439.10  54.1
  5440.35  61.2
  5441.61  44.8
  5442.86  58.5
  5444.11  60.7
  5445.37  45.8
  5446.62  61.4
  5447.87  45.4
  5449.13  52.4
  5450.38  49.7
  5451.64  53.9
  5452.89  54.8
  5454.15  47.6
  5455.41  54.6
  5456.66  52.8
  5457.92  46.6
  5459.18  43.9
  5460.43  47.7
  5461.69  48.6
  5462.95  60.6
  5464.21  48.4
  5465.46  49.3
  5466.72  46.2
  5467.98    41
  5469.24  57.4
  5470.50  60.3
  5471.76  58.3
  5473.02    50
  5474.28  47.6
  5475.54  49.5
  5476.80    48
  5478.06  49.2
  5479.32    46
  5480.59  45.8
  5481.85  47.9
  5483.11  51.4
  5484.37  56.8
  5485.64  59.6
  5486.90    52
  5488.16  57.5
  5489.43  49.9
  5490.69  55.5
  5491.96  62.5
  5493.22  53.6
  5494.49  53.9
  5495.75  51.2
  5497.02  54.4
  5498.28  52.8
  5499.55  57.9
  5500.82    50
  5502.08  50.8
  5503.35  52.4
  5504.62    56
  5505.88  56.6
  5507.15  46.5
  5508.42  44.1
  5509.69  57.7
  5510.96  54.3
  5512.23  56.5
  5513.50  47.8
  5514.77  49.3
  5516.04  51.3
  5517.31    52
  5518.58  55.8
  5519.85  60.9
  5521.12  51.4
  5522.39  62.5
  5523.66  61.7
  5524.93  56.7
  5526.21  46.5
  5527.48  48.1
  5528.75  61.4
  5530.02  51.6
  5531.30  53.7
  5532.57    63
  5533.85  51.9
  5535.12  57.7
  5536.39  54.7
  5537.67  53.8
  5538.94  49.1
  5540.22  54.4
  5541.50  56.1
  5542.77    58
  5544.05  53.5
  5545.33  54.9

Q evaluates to 0.5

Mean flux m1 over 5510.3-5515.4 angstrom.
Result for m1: 52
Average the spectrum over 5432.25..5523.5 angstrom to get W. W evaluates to 52.3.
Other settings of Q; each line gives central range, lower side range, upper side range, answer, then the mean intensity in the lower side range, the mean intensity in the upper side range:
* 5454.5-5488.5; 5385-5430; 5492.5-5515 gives 0.71 angstrom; 50.7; 52.6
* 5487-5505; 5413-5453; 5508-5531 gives -0.28 angstrom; 51.4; 54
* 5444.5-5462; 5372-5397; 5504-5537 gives 0.96 angstrom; 52.7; 54.2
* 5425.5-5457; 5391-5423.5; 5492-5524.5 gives -0.30 angstrom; 50.6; 53.9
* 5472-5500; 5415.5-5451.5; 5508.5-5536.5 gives 0.51 angstrom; 51.7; 54.6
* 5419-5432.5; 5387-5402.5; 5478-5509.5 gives 0.31 angstrom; 50.8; 52.7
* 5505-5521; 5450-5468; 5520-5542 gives 0.32 angstrom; 50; 55.1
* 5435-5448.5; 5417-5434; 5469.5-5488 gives -0.69 angstrom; 50.5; 51.9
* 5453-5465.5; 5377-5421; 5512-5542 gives 0.62 angstrom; 51.5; 54.5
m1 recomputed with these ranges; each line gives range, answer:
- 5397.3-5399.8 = 48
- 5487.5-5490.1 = 53.7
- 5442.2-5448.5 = 54.4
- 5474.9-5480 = 48.1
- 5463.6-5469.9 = 48.6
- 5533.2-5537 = 54.8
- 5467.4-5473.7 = 53.4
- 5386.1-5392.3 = 50.9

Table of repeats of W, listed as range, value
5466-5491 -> 51.4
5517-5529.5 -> 55.8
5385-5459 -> 51.2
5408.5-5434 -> 50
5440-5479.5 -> 51.3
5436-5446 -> 54.7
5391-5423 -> 50.7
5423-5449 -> 51.8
